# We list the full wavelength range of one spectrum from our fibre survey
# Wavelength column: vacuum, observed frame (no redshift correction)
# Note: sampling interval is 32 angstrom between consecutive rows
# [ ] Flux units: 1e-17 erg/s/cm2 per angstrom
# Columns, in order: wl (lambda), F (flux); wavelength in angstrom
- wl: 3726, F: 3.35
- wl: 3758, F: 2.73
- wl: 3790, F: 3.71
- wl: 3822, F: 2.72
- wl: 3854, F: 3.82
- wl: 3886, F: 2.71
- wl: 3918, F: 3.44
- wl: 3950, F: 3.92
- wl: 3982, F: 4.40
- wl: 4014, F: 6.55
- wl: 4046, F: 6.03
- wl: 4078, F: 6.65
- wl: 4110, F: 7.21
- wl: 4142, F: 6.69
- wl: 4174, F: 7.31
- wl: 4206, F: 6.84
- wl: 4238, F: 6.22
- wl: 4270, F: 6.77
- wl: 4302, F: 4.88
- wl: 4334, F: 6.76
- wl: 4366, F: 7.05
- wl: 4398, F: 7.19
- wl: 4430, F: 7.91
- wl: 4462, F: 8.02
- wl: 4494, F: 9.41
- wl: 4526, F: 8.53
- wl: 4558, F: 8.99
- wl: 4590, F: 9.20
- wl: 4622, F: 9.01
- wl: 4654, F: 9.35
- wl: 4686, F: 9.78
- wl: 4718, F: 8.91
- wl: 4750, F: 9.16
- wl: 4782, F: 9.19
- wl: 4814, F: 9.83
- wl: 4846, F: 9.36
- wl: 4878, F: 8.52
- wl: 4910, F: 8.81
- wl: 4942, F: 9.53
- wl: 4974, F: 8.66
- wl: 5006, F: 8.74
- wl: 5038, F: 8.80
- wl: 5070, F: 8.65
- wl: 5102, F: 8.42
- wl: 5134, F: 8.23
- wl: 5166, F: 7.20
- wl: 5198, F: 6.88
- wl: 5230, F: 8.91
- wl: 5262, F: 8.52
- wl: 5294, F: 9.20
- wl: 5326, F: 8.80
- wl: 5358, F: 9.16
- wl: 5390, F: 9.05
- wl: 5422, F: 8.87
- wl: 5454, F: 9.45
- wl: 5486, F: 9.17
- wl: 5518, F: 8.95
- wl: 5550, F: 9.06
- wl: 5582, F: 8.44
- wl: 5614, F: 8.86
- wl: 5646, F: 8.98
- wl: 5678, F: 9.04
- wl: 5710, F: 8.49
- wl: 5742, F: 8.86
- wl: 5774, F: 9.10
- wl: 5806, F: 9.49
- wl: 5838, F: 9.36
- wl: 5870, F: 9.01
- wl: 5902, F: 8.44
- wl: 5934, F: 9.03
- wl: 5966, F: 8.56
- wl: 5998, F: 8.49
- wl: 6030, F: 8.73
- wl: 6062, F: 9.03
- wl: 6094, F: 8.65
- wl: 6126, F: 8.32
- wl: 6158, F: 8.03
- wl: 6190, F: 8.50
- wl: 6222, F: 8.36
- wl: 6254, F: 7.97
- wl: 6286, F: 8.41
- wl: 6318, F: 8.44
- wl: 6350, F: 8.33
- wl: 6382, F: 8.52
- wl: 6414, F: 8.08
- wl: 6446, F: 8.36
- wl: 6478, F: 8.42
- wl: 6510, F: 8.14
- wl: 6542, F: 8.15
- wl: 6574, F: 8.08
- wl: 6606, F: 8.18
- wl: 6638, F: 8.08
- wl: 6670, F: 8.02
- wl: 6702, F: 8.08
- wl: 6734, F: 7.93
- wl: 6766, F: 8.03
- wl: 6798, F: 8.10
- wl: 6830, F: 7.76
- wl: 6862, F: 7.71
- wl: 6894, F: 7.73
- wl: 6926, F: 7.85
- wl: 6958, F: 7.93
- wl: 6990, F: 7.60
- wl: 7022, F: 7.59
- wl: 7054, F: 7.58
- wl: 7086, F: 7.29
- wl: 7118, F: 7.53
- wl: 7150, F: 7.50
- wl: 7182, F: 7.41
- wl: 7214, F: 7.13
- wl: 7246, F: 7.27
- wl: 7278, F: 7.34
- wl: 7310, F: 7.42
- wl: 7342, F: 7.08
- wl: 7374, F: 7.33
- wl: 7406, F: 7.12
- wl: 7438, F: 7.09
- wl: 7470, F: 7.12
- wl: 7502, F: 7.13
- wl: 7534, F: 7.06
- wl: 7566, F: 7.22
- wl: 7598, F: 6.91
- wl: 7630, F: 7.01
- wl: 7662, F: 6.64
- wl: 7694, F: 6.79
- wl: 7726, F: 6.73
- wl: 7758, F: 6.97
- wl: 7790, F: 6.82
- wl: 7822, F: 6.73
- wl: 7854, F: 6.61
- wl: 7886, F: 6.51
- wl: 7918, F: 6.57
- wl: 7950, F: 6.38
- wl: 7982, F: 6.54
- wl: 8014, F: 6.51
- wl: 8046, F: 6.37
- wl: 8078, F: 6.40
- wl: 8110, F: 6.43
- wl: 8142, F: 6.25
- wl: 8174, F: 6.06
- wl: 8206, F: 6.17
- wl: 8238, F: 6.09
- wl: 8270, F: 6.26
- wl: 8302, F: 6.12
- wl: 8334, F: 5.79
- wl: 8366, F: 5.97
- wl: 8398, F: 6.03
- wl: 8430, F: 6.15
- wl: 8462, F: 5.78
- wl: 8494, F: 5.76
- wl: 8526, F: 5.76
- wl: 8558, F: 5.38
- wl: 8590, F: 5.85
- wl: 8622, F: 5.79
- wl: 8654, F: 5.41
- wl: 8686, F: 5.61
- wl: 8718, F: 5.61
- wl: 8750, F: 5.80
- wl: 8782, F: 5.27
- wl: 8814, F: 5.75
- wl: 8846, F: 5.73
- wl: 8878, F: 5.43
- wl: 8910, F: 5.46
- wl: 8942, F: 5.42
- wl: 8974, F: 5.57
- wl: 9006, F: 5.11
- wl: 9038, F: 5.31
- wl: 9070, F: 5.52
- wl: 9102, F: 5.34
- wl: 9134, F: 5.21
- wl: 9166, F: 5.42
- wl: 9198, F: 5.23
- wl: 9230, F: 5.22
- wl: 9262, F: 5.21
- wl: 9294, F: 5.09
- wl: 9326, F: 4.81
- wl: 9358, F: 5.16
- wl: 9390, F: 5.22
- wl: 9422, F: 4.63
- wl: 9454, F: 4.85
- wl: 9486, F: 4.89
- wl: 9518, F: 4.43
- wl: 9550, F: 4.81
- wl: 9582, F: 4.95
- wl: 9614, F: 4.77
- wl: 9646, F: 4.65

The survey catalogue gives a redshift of 0.000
